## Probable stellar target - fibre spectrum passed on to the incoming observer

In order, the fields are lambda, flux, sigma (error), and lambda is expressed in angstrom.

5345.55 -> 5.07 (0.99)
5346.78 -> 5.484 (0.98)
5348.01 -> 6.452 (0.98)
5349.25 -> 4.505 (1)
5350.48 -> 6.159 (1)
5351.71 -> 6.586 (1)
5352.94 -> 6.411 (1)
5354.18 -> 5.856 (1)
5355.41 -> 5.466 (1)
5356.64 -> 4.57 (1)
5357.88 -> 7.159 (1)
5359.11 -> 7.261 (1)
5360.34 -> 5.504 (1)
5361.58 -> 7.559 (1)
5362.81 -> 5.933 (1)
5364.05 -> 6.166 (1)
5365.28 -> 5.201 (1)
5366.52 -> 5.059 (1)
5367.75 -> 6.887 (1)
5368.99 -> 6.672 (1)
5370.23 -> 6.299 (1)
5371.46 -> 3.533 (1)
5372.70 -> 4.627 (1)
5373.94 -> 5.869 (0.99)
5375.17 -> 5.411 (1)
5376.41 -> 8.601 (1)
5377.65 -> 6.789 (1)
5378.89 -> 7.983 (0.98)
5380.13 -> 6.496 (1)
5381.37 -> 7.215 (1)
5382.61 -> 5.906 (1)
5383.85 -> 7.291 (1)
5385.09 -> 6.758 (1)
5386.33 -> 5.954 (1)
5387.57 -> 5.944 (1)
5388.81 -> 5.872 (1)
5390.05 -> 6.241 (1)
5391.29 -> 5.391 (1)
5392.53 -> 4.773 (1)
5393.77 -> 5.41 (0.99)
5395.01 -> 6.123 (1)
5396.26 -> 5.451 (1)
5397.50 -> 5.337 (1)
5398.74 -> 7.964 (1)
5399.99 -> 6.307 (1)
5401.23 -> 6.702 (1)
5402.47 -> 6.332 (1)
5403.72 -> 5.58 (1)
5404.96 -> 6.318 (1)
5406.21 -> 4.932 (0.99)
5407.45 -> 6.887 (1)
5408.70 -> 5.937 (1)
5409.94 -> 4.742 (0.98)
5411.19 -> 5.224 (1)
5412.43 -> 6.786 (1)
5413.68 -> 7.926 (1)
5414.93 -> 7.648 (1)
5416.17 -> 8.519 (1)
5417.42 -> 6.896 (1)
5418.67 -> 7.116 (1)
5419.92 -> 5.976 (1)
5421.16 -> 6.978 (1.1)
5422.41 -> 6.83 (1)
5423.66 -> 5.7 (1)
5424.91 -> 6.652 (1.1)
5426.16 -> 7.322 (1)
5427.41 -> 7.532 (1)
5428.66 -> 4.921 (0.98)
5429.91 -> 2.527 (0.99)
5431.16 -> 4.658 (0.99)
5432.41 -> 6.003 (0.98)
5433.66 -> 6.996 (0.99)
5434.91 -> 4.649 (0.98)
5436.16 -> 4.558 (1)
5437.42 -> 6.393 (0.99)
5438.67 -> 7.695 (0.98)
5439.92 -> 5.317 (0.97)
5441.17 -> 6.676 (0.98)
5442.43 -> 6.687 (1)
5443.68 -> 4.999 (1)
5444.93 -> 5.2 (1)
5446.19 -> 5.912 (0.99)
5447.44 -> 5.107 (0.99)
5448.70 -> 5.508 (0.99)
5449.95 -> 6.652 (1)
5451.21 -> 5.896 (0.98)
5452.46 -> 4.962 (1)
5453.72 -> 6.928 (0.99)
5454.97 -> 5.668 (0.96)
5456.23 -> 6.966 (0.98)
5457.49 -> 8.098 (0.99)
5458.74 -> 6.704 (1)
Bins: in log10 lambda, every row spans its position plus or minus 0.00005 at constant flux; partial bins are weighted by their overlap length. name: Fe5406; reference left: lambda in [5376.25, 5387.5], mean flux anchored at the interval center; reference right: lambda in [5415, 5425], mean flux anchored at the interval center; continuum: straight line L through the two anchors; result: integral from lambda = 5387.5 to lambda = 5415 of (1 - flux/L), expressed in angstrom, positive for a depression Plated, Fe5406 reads 3.3 angstrom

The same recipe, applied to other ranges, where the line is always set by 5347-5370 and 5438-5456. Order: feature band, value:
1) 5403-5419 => -1.28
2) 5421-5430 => -0.34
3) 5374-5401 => -1.35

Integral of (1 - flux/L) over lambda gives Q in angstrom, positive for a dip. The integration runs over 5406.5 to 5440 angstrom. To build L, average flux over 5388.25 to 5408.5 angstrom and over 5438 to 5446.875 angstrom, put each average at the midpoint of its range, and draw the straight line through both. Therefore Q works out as -1.17 angstrom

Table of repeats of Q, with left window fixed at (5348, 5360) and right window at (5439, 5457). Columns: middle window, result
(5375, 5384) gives -1.5 angstrom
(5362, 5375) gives 0.8 angstrom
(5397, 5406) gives -0.5 angstrom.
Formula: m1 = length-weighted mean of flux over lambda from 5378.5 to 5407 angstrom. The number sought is 6.18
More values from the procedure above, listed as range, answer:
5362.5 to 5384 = 6.2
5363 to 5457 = 6.12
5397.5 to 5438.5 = 6.24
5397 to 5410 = 6.16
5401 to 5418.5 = 6.47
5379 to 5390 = 6.49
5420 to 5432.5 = 5.91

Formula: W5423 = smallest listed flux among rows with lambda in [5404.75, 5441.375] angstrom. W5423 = 2.527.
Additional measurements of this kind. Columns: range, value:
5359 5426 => 3.533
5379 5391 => 5.872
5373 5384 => 5.411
